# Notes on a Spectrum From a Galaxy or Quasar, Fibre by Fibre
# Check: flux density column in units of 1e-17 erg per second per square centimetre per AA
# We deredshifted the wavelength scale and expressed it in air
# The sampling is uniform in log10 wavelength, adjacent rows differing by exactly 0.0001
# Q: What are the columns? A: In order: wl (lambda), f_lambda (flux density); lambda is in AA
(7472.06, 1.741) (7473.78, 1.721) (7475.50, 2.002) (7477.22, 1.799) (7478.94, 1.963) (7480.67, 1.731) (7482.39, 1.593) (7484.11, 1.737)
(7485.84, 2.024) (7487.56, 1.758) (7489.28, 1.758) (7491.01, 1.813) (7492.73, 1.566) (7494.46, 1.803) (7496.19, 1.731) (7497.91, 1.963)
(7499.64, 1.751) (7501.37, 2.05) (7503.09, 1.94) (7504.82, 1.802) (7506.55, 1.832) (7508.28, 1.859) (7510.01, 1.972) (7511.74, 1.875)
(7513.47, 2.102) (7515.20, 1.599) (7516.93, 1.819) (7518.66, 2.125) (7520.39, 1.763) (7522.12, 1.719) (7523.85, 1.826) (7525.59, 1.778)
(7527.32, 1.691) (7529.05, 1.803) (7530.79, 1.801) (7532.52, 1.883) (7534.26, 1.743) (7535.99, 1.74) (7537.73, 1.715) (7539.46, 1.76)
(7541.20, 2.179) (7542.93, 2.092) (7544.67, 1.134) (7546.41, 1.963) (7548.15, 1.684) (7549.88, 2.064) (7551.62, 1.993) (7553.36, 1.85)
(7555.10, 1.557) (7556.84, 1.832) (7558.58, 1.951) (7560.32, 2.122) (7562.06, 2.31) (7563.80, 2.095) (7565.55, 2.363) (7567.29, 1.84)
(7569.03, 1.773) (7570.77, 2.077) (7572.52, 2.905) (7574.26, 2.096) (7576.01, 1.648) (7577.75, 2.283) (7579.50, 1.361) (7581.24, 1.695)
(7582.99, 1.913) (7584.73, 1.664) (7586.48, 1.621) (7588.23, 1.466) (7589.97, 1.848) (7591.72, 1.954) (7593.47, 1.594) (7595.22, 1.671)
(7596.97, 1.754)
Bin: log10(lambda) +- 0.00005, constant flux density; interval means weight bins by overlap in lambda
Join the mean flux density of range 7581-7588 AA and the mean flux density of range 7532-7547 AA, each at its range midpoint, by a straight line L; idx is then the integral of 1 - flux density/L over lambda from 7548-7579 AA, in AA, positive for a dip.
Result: -5.0 AA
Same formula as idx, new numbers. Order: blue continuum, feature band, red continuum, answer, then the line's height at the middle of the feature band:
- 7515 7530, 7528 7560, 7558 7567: 2.6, 1.99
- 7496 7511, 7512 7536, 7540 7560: 0.7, 1.87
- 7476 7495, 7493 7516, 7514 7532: -0.9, 1.79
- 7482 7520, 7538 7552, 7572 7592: 0.0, 1.85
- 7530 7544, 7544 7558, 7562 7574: 1.6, 2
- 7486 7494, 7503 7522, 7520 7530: -1.2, 1.76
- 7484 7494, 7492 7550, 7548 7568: 1.5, 1.87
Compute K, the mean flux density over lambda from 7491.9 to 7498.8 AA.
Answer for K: 1.77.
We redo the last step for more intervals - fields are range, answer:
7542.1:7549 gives 1.71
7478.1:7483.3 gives 1.76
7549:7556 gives 1.87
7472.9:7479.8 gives 1.87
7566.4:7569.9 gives 1.81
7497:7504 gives 1.93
